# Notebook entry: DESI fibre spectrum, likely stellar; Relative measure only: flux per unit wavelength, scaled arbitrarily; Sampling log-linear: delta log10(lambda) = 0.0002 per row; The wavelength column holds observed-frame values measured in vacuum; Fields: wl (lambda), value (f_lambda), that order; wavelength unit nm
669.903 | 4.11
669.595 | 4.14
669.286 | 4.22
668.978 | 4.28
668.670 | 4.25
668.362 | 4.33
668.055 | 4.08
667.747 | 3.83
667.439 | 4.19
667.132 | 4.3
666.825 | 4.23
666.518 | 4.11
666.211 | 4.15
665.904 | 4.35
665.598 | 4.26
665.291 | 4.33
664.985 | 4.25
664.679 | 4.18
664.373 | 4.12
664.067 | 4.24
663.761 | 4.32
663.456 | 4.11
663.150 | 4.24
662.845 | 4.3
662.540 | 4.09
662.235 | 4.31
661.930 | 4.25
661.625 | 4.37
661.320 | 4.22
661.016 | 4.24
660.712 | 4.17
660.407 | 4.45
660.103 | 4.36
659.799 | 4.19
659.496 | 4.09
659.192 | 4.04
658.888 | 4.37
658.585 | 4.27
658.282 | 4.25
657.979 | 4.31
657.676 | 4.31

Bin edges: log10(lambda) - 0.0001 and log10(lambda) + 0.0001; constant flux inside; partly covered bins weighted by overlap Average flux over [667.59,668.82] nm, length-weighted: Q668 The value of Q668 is 4.12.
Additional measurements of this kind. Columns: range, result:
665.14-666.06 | 4.31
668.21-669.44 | 4.27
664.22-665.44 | 4.22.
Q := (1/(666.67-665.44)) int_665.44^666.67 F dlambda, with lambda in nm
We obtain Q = 4.22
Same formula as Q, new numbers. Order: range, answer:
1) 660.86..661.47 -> 4.24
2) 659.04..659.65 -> 4.07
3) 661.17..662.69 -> 4.25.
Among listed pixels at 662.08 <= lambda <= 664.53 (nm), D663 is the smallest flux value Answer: 4.09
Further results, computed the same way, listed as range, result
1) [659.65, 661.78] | 4.17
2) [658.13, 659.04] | 4.25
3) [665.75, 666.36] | 4.15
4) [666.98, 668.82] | 3.83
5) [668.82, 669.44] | 4.22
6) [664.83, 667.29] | 4.11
